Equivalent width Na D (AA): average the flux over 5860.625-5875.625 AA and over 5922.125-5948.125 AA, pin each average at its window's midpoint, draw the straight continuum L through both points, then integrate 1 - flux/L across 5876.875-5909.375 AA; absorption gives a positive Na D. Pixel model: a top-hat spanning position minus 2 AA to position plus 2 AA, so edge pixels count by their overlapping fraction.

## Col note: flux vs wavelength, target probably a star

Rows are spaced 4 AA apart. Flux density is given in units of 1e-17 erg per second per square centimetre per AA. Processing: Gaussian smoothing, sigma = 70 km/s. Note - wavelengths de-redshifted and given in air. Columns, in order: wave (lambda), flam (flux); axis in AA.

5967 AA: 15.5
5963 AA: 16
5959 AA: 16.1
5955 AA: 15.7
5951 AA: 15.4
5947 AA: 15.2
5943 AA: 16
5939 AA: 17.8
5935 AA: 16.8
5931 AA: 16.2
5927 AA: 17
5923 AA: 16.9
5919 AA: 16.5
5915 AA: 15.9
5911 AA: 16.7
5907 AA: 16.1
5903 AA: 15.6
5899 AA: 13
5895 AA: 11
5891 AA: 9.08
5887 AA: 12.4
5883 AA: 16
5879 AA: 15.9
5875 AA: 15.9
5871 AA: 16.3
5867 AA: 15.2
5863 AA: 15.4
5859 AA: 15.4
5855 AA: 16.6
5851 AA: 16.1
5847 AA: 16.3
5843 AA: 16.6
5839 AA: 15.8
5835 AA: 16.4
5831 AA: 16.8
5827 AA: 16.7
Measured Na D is 4.7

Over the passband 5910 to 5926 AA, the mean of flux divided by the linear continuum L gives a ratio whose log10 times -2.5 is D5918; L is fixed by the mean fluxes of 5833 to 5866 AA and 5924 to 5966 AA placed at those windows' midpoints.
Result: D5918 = -0.02 mag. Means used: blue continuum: 16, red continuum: 16.2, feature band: 16.5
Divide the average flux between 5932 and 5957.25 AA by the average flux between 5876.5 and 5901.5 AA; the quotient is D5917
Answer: 1.24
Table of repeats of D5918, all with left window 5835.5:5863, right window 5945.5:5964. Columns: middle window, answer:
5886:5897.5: 0.42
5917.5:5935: -0.06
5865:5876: 0.01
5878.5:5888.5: 0.09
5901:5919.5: -0.02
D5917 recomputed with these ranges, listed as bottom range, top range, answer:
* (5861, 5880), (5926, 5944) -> 1.07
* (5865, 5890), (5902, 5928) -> 1.09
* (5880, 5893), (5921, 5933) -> 1.31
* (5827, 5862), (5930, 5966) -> 0.99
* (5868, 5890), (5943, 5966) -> 1.05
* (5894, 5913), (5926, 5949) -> 1.12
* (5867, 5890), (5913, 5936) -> 1.10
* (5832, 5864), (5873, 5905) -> 0.84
